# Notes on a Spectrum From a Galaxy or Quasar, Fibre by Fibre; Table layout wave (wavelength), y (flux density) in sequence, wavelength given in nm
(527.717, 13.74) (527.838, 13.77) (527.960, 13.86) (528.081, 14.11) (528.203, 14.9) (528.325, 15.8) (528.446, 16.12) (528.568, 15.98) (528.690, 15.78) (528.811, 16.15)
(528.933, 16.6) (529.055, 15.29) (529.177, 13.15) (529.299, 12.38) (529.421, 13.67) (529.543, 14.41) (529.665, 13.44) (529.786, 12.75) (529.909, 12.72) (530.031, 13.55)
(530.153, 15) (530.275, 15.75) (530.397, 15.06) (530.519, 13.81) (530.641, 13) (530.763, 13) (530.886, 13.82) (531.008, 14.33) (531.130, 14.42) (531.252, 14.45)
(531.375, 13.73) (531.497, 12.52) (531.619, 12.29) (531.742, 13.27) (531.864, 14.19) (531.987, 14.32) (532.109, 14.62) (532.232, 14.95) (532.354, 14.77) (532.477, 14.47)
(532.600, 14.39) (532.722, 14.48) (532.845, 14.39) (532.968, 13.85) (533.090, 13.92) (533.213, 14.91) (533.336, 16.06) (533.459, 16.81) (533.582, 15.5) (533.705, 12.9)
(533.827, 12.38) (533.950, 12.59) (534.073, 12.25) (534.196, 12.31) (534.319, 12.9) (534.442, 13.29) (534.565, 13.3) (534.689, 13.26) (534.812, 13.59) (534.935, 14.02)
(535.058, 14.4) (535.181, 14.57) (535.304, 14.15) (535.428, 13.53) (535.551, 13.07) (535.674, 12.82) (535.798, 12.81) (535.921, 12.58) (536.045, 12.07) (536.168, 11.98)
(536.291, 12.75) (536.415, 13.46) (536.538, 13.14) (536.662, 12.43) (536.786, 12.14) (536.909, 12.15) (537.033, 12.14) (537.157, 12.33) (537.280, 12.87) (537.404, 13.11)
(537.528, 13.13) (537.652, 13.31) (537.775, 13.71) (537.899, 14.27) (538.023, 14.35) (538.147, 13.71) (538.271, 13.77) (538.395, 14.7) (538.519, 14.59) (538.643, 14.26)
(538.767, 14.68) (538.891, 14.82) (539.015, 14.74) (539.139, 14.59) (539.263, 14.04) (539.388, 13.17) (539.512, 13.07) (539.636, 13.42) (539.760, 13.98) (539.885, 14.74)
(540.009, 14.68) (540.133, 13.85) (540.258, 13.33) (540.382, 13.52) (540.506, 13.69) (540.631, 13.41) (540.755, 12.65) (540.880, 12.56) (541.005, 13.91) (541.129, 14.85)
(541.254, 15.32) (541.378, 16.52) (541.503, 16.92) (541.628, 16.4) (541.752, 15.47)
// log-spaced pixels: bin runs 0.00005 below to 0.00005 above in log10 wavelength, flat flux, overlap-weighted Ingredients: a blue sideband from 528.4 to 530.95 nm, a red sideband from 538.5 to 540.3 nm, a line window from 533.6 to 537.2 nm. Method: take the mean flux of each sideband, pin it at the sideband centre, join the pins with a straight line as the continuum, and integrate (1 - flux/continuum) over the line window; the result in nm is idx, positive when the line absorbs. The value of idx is 0.31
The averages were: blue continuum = 14.3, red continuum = 14.1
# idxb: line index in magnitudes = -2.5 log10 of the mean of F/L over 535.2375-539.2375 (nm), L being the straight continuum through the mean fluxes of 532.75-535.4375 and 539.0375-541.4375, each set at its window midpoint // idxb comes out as 0.043 mag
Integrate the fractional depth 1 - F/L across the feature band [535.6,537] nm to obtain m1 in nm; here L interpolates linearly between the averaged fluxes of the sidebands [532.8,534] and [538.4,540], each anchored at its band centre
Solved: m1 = 0.17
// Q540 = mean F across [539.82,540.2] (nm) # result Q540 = 14.4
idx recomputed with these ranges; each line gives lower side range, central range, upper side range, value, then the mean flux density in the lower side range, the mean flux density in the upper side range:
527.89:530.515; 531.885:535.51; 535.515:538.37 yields -0.10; 14.6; 13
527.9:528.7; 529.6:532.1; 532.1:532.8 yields 0.17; 15.2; 14.6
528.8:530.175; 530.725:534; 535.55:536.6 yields -0.17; 14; 12.7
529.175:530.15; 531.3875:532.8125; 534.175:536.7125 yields -0.08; 13.4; 13.2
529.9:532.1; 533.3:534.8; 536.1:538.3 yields -0.01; 13.9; 13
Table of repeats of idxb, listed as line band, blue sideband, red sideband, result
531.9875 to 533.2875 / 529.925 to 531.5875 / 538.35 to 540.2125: -0.03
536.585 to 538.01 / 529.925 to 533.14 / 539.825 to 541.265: 0.08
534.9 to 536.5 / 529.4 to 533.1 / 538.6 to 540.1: 0.07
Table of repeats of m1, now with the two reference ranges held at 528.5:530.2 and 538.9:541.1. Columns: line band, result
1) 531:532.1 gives 0.04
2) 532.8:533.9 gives -0.03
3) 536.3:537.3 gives 0.10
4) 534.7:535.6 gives 0.01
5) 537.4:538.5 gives 0.00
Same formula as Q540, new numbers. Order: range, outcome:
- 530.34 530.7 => 14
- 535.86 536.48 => 12.6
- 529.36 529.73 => 13.9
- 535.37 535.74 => 13.1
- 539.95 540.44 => 13.8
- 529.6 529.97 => 13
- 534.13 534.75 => 13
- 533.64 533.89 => 12.7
